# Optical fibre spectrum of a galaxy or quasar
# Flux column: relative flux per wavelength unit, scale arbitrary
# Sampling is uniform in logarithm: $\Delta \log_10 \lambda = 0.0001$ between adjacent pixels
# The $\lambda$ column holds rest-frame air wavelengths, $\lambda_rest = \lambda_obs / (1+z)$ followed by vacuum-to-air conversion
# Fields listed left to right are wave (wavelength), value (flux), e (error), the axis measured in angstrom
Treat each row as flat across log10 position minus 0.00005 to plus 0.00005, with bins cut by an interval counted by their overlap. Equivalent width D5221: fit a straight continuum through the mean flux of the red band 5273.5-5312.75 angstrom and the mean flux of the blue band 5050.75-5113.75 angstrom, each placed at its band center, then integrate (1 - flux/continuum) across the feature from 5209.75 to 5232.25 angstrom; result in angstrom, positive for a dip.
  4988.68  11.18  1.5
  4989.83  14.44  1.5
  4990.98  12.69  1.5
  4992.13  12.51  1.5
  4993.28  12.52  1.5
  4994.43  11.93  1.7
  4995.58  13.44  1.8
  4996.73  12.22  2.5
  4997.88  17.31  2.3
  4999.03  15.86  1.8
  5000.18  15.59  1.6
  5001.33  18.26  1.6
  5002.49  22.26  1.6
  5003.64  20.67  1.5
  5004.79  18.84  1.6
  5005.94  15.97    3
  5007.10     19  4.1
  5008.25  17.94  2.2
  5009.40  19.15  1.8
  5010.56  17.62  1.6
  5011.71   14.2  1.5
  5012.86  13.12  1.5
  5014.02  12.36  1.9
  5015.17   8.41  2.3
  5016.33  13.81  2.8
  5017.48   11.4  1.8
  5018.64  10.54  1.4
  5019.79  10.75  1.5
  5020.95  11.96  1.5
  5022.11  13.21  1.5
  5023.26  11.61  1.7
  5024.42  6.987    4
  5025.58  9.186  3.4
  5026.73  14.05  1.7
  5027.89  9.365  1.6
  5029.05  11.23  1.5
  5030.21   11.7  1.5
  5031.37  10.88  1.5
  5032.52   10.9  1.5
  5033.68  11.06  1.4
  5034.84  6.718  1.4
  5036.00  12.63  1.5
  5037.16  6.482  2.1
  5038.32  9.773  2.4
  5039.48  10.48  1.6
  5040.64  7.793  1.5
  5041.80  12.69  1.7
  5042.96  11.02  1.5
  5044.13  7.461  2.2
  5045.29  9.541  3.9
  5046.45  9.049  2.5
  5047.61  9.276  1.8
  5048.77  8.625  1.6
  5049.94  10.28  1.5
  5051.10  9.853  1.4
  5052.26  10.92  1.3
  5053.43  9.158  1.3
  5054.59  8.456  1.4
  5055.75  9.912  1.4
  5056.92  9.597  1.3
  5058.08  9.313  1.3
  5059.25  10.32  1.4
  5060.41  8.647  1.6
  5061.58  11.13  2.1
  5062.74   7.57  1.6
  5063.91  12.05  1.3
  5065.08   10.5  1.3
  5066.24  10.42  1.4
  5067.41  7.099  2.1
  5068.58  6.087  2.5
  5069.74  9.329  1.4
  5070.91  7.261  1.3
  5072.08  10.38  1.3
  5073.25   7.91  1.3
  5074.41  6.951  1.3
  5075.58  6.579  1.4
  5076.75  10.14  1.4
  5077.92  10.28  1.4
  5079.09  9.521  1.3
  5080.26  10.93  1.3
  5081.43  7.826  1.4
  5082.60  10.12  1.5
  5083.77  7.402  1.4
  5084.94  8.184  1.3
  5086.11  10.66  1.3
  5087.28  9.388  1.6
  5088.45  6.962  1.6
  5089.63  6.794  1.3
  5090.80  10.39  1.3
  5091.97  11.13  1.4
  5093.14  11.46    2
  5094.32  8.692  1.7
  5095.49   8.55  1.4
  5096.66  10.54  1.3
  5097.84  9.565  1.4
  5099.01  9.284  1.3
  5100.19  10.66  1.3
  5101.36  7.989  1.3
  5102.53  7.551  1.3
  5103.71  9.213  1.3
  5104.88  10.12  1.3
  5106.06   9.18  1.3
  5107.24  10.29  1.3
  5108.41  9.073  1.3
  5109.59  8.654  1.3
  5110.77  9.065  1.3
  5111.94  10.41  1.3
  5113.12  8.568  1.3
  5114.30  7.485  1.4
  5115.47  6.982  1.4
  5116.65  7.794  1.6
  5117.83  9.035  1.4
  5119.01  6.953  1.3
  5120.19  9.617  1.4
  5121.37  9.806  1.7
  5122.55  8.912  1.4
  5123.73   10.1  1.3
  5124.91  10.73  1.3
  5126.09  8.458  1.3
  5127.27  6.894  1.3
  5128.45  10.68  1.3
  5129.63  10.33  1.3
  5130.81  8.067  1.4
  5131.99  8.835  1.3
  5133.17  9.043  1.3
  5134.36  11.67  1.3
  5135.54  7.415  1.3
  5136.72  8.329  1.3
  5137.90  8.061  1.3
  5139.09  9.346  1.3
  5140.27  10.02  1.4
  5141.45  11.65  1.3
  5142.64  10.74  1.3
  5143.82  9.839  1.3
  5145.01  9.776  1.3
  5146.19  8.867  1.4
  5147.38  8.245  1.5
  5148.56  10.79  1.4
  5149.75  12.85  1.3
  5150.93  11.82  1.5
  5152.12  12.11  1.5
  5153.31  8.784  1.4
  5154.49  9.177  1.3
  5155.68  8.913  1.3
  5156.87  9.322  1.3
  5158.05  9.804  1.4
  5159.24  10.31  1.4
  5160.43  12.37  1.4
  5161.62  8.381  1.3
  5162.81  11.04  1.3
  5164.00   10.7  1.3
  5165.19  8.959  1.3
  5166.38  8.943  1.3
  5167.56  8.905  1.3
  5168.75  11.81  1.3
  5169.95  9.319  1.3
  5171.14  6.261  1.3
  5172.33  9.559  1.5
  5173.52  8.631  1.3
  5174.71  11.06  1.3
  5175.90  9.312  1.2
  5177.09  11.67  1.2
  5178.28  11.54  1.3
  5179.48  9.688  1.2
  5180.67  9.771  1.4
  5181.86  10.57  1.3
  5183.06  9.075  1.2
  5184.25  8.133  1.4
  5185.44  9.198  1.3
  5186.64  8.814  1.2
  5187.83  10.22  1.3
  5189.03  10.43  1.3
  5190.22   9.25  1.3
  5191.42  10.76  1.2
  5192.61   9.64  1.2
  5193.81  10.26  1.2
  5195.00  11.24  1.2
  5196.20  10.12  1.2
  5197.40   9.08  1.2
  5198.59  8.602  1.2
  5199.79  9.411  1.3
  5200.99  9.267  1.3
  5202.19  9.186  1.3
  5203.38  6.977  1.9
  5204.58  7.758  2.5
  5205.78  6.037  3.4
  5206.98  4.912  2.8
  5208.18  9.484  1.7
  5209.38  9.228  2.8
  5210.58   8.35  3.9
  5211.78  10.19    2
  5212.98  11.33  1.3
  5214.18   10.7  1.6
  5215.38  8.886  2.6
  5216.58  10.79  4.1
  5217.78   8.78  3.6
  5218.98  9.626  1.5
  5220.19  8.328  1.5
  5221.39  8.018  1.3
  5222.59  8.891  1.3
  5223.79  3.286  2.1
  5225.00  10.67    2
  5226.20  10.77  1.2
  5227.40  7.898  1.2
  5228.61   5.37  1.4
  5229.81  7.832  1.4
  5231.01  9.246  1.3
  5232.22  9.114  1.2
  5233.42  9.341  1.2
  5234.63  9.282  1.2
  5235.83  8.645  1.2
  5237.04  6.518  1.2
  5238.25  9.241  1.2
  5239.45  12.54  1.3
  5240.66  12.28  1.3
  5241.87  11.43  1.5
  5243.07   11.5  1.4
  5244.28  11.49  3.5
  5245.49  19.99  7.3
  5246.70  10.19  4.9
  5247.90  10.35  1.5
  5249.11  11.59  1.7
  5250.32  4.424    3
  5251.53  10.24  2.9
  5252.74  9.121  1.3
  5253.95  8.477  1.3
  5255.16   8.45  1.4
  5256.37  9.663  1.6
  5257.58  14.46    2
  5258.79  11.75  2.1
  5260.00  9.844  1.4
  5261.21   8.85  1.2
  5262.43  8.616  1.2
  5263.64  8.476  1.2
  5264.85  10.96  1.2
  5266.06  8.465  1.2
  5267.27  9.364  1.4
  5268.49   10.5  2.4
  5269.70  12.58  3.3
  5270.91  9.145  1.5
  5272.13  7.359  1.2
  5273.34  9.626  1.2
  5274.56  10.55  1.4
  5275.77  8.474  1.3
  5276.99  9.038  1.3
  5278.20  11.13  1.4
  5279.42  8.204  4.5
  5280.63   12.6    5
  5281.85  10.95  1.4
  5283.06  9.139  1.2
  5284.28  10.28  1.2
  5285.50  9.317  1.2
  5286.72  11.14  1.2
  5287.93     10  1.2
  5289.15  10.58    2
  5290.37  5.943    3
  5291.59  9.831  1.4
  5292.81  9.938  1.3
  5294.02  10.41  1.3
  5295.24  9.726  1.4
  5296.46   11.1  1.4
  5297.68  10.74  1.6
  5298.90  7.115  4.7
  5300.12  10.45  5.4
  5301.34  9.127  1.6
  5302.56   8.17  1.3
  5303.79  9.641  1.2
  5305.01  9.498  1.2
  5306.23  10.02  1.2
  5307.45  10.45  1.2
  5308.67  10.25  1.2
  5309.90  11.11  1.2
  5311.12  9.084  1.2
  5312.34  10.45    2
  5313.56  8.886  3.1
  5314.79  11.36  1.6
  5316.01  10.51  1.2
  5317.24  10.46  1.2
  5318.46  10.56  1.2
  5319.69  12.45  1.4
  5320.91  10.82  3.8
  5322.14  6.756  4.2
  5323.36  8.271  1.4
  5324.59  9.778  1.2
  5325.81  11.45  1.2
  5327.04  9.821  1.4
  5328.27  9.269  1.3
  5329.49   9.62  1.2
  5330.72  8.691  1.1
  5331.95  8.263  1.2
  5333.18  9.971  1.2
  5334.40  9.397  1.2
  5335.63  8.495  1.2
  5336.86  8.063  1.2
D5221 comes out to 1.8 angstrom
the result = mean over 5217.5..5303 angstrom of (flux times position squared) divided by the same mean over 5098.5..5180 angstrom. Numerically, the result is 1.07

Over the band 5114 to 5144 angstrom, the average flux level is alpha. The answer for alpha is 9.12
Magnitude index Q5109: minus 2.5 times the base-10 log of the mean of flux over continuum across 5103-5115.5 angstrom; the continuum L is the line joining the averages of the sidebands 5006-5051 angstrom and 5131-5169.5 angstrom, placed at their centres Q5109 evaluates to 0.15 mag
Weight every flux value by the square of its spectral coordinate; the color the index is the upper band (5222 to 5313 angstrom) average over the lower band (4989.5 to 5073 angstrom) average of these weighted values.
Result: 0.92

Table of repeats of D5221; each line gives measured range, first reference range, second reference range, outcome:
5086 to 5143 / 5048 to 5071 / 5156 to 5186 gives 2.2 angstrom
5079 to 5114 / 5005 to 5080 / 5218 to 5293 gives 3.8 angstrom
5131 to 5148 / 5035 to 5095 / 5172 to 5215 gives 0.0 angstrom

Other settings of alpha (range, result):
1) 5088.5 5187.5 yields 9.49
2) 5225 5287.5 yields 9.93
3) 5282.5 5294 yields 9.62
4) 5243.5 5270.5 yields 10.4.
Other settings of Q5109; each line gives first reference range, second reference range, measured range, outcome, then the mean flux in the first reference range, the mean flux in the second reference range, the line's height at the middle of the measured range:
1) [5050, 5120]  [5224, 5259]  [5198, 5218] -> 0.11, 9.1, 9.97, 9.78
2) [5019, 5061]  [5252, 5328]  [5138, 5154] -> -0.04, 10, 9.86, 9.95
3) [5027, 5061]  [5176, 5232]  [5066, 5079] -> 0.15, 9.8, 9.11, 9.68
